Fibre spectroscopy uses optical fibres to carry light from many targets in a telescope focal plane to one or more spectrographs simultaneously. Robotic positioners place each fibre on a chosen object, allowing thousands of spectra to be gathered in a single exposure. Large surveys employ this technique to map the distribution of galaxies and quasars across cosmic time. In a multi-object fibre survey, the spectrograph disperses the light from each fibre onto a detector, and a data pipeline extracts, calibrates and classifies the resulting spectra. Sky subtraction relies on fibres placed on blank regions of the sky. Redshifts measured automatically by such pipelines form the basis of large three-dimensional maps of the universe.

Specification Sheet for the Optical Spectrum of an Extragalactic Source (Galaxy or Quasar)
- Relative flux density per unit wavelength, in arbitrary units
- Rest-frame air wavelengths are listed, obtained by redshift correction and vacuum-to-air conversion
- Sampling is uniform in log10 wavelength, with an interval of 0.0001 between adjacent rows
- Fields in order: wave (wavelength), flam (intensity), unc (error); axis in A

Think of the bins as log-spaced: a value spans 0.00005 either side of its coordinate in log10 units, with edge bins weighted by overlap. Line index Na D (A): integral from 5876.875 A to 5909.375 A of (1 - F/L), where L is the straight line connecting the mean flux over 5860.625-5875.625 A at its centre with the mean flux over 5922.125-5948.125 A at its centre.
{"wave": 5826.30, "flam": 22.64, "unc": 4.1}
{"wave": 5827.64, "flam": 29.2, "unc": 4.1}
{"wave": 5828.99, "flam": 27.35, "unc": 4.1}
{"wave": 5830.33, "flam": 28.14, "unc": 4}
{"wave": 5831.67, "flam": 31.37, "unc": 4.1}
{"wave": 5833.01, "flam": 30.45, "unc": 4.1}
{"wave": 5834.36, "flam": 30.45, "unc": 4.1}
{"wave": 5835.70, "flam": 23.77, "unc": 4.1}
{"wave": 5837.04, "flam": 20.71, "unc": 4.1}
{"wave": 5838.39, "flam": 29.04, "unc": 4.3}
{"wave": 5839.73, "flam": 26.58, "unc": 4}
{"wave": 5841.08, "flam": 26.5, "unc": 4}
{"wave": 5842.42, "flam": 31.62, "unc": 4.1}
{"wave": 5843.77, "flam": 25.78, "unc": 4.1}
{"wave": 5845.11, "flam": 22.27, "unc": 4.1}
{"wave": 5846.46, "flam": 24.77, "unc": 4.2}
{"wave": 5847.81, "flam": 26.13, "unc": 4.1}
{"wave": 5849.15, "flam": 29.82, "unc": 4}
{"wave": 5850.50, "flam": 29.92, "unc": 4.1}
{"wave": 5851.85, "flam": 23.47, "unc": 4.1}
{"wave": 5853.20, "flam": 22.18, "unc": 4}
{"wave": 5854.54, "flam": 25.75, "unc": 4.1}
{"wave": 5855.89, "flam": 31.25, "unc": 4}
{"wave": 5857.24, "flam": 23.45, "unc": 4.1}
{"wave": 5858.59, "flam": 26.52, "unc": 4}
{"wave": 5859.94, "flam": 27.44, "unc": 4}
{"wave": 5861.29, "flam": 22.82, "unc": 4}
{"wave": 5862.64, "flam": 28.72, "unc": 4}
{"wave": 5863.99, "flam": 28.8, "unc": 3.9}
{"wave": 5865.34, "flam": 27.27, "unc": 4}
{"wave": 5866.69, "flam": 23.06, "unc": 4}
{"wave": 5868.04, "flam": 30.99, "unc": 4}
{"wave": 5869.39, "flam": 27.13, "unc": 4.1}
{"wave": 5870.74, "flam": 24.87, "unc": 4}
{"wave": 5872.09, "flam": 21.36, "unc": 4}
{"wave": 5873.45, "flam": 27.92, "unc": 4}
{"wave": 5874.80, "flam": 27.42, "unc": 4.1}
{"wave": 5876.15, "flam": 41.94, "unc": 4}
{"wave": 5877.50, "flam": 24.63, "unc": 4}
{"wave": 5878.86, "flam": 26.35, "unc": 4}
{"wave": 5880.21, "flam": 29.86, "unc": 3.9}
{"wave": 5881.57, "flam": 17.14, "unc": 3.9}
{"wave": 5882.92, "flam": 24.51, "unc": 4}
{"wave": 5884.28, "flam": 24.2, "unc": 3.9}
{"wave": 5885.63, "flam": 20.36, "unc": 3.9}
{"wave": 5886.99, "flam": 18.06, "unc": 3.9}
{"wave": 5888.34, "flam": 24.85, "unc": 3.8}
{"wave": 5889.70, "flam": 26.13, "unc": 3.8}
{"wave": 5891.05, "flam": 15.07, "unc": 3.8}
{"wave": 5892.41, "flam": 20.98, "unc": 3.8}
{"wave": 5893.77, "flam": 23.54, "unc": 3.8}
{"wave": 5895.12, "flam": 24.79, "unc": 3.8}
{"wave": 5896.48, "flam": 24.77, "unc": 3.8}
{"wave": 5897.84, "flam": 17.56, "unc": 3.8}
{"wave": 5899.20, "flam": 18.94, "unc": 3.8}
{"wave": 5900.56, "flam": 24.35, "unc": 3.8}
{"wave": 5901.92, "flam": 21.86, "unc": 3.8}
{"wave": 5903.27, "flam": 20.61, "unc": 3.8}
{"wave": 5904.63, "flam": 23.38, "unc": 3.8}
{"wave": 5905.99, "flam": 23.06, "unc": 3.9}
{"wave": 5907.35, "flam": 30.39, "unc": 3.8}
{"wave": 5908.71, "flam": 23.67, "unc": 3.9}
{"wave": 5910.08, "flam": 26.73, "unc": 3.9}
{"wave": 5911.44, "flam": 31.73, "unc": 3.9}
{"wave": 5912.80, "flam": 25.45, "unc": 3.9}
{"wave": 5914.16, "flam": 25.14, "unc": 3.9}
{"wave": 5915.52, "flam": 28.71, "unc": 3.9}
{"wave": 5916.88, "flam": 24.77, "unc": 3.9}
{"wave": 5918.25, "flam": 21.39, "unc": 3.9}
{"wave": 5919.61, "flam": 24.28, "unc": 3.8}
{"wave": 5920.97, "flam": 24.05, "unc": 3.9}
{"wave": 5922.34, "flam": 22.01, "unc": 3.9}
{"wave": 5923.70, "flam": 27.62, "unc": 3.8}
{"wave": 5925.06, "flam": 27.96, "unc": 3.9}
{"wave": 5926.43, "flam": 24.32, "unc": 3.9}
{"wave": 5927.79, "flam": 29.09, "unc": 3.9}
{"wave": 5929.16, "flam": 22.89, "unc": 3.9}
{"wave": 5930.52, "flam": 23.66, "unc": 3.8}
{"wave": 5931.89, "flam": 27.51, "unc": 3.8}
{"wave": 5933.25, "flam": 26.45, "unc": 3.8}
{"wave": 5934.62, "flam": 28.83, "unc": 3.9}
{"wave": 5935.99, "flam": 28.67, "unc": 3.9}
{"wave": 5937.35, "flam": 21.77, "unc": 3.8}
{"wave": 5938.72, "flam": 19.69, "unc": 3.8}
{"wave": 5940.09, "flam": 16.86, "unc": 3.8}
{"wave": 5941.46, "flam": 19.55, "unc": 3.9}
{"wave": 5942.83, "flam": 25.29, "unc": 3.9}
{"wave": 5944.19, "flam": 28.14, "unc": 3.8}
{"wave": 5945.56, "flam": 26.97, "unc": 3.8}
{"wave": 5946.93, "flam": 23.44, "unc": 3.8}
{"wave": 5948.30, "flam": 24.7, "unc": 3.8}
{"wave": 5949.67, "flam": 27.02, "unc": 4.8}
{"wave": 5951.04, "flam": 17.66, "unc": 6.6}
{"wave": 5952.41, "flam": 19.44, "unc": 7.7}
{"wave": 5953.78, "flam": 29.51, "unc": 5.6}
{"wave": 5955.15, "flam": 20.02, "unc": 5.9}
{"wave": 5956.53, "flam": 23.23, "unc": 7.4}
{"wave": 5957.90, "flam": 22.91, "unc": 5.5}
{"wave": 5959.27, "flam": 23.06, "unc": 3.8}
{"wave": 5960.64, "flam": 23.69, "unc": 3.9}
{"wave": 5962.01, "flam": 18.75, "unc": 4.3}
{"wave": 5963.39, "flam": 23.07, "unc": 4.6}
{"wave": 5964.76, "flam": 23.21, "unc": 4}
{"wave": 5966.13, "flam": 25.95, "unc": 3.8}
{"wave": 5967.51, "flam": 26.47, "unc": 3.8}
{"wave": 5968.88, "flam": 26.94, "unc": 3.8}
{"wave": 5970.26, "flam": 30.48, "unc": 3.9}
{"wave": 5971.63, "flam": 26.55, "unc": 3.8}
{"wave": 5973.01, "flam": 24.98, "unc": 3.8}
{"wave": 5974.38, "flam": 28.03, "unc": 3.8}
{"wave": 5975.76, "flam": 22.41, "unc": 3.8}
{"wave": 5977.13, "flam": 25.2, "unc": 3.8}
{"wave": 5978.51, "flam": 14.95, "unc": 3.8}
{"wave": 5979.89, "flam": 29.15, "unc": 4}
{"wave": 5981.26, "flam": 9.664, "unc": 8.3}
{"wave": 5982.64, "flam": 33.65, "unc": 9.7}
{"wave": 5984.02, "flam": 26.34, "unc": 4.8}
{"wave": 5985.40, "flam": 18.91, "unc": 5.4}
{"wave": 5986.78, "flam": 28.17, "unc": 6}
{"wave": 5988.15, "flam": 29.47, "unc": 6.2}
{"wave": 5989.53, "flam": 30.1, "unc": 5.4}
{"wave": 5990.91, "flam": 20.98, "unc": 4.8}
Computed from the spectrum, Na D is 3.8 A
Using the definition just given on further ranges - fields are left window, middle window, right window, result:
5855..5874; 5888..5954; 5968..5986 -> 3.42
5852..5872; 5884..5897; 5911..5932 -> 1.86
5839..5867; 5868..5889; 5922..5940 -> 0.39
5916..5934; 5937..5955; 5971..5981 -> 1.15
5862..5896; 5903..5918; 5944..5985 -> -0.61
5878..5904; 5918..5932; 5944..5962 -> -1.22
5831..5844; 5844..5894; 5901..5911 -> 1.44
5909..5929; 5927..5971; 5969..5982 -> 0.81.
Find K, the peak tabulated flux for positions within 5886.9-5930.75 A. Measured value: 31.73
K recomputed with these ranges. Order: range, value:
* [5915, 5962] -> 29.51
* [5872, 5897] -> 41.94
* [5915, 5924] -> 28.71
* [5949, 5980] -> 30.48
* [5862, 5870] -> 30.99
